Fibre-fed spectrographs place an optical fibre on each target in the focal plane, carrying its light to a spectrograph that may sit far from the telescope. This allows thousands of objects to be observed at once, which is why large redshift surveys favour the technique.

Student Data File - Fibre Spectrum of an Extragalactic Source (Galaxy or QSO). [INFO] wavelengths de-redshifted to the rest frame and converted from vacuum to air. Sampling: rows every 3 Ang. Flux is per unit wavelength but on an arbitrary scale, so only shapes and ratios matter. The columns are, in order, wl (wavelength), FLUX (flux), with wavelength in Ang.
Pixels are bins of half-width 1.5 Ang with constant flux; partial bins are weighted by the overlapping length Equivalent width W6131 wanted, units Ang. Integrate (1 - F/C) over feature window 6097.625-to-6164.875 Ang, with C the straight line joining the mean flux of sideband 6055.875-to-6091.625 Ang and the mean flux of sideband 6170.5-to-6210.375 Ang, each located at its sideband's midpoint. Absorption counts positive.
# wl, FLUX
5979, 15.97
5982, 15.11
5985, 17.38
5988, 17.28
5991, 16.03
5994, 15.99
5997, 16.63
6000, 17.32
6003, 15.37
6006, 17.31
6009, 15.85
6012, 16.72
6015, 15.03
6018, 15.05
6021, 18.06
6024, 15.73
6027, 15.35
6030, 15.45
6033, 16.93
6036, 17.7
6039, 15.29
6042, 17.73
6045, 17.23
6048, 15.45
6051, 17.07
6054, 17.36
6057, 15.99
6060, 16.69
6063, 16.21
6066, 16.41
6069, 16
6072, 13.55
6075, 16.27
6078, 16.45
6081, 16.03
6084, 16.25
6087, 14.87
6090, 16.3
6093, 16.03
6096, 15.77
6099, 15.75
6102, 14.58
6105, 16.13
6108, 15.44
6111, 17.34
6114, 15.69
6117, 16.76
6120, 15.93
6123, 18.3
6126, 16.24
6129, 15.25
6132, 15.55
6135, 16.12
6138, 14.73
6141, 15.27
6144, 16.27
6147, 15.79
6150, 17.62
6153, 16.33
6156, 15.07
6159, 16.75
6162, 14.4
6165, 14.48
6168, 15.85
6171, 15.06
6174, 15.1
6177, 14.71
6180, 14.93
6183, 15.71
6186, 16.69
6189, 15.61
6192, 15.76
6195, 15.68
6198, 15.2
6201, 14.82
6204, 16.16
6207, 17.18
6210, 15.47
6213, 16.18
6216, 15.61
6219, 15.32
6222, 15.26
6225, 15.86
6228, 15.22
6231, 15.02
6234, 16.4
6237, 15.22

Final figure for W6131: -0.77 Ang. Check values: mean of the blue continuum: 15.9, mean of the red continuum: 15.6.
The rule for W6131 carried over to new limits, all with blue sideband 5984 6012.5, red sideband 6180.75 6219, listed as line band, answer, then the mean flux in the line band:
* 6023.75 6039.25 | 0.3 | 16.2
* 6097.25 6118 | 0.3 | 15.9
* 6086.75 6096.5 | 0.2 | 15.9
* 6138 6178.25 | 1.0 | 15.6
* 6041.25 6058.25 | -0.4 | 16.8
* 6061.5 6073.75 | 0.6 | 15.6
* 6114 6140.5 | 0.0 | 16.1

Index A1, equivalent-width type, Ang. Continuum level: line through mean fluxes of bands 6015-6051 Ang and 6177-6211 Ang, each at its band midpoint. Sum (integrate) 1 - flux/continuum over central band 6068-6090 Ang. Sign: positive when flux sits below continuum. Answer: 0.7 Ang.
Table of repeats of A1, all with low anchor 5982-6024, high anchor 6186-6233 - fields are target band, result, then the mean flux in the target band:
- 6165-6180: 0.67 Ang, 15.1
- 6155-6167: 0.48 Ang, 15.2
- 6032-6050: -0.52 Ang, 16.7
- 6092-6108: 0.43 Ang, 15.6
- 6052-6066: -0.32 Ang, 16.6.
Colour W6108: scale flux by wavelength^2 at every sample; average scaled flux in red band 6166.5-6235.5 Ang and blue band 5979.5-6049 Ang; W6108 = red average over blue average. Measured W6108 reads 1.0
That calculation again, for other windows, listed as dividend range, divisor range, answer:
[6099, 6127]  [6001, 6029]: 1.04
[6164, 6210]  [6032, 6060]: 0.97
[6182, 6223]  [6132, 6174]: 1.02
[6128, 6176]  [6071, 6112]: 1.01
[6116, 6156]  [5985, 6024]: 1.03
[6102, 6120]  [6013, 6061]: 1.01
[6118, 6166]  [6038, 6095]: 1.01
